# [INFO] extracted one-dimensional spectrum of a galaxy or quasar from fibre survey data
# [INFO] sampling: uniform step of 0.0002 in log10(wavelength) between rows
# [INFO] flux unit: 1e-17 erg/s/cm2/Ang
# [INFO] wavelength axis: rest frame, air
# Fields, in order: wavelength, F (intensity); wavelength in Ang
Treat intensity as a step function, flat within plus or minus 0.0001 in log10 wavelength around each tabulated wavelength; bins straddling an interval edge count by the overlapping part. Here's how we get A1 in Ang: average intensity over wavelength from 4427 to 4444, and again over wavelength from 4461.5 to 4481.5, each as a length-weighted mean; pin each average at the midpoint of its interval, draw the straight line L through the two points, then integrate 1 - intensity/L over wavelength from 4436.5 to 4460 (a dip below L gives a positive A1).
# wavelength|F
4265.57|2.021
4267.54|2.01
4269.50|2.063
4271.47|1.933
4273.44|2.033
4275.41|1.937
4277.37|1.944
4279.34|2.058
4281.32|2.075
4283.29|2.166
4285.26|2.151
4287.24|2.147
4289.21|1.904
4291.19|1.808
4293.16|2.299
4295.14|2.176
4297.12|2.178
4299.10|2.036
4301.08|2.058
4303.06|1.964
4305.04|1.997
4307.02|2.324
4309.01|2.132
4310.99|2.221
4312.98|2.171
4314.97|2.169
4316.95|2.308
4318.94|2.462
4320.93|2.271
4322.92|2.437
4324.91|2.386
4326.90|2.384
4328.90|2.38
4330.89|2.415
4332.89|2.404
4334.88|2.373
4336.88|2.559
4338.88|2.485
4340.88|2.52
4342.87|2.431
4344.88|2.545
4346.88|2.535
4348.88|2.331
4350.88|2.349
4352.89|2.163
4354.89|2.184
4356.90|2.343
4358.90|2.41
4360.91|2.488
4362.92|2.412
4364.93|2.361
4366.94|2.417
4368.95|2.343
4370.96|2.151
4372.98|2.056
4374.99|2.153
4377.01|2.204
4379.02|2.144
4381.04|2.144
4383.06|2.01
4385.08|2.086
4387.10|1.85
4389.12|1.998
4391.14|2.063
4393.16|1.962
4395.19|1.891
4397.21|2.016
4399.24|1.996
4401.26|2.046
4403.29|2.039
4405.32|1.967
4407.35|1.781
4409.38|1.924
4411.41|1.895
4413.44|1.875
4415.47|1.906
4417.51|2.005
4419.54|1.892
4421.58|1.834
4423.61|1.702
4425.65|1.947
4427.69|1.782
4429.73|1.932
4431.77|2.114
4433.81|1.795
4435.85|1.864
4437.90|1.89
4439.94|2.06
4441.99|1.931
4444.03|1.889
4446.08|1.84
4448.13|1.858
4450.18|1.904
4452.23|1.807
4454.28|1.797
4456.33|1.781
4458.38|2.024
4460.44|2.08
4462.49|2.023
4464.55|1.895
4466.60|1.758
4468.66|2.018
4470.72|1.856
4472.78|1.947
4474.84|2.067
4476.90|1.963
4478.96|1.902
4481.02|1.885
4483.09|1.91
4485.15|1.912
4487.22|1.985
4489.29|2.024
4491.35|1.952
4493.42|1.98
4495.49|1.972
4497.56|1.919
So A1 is 0.4 Ang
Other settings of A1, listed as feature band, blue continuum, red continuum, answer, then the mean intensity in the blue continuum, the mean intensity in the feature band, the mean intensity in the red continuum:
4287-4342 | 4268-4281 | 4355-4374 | -2.7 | 2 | 2.25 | 2.32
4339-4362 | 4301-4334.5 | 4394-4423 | -2.6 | 2.27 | 2.39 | 1.93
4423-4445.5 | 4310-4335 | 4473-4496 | 1.9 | 2.34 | 1.9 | 1.96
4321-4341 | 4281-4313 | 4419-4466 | -3.6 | 2.11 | 2.42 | 1.9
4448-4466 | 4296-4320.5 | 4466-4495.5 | 0.6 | 2.17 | 1.91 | 1.94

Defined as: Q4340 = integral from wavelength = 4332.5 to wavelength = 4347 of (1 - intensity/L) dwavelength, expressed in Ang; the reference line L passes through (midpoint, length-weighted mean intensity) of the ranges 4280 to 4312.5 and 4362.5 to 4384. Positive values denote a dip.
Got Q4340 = -2.1 Ang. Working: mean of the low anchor 2.1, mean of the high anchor 2.21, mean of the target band 2.48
